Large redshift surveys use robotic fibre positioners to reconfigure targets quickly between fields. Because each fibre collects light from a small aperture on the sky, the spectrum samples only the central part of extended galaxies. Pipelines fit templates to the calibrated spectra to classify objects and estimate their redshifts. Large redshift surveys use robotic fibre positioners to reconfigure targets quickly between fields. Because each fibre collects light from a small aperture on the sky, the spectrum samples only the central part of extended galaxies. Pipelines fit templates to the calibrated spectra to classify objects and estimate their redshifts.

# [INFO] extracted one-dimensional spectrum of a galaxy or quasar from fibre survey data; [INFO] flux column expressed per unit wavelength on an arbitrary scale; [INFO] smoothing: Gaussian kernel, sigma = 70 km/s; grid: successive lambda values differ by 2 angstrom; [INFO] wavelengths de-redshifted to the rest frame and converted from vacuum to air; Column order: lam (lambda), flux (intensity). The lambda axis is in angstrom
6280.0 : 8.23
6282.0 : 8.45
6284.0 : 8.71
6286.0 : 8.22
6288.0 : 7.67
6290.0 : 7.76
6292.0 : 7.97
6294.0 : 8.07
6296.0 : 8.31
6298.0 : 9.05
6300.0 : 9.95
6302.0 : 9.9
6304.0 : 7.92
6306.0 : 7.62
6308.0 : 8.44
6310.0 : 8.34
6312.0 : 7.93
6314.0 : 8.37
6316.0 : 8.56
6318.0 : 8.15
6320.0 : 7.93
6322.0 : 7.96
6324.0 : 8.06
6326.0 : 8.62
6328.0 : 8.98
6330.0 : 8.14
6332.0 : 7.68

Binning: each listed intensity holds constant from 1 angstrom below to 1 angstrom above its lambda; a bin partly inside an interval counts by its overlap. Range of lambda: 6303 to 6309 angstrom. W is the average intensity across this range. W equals 7.99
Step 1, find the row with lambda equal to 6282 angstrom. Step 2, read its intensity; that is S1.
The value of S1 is 8.45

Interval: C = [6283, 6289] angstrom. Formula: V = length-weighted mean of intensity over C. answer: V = 8.2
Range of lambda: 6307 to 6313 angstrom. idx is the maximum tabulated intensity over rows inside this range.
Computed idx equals 8.44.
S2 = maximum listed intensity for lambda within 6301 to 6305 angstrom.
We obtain 9.9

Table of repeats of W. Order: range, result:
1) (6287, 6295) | 7.87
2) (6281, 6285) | 8.58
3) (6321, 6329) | 8.41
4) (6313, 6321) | 8.25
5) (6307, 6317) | 8.33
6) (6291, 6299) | 8.35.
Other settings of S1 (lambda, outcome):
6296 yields 8.31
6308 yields 8.44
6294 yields 8.07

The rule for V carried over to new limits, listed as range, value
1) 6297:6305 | 9.21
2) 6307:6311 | 8.39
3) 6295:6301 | 9.1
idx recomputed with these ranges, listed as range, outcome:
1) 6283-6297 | 8.71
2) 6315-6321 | 8.56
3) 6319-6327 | 8.62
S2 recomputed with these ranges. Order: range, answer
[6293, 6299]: 9.05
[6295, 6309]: 9.95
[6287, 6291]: 7.76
